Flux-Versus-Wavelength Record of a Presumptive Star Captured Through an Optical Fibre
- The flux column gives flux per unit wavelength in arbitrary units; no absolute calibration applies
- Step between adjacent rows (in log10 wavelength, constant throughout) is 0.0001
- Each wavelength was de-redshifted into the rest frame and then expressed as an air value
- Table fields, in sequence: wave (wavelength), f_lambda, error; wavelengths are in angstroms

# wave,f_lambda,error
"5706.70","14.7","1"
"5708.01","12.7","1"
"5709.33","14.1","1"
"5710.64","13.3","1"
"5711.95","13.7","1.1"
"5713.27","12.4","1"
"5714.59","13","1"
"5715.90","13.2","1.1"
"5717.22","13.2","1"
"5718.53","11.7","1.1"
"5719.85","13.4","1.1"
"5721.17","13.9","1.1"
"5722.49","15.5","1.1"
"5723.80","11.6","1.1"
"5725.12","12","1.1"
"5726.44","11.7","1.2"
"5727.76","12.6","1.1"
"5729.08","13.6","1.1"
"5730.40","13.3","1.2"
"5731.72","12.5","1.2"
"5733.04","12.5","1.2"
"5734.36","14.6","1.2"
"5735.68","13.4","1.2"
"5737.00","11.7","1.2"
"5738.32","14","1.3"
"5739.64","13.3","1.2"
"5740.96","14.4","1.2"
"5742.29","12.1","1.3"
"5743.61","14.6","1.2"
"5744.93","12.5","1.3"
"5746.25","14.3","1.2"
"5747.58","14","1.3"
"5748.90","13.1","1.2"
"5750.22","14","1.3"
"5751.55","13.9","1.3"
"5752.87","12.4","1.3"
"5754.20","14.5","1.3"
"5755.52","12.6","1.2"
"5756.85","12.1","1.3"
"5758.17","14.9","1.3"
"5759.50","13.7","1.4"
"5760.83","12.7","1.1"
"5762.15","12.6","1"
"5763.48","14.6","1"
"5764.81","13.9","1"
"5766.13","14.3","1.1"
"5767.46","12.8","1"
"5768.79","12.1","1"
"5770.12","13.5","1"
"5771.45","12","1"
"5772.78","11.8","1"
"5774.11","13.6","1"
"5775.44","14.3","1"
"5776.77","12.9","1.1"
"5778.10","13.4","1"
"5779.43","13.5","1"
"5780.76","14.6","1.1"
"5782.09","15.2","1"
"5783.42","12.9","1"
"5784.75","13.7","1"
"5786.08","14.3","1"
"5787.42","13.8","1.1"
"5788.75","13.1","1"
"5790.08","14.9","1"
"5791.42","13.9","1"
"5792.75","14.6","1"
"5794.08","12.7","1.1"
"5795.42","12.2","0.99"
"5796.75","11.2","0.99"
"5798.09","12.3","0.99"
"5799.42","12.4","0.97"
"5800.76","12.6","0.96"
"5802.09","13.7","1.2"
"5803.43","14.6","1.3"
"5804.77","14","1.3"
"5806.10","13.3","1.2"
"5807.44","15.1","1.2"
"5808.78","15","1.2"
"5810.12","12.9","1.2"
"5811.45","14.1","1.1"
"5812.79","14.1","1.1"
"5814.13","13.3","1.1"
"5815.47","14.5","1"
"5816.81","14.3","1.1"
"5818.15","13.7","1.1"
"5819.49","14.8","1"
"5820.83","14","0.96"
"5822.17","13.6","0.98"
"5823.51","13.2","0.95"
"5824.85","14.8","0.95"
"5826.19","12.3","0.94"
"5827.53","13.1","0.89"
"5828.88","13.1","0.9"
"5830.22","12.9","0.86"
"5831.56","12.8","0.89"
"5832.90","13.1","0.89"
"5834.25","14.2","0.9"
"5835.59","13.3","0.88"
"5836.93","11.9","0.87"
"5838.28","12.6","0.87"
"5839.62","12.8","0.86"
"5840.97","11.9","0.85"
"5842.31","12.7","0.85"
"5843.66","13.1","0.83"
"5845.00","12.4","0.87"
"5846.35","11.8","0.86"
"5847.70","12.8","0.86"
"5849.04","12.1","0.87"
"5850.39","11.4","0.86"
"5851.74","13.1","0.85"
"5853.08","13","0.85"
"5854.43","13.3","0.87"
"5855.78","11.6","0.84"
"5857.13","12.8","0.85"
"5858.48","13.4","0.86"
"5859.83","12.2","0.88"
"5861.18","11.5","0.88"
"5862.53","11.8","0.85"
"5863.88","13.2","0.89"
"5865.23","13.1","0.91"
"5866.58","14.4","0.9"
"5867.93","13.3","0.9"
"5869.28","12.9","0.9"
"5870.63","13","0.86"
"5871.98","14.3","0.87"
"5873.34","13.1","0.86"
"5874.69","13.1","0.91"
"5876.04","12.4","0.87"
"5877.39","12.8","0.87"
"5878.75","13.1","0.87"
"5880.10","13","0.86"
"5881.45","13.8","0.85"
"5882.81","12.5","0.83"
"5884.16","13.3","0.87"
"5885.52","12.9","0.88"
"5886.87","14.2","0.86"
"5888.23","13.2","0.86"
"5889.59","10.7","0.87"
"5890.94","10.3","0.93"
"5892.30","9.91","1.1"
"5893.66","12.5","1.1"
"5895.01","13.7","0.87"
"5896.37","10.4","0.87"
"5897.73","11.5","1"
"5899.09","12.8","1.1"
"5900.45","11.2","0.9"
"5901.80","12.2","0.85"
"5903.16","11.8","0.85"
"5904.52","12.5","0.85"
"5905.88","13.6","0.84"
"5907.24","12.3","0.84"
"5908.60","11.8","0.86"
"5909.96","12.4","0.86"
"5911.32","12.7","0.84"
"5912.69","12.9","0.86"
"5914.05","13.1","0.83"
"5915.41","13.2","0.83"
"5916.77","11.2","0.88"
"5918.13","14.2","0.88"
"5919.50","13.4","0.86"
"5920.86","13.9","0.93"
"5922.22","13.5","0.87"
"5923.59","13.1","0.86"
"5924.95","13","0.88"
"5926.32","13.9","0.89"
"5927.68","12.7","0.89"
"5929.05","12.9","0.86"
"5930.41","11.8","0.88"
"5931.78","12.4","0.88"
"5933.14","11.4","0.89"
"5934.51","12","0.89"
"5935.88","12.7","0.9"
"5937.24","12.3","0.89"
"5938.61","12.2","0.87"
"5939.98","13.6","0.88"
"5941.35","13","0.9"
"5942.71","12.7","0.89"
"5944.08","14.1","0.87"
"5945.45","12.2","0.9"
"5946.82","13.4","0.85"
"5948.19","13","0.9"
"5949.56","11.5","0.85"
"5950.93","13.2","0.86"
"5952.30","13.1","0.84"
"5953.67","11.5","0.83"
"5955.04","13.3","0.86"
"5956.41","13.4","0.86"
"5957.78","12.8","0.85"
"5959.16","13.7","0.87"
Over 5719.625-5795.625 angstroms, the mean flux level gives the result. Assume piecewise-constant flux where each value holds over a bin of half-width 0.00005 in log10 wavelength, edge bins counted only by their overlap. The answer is 13.4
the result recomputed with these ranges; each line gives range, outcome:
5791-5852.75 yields 13.2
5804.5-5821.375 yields 14.1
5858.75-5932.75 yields 12.7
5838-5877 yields 12.7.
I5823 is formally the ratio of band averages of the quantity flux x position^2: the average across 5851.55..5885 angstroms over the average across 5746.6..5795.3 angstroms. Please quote 1.0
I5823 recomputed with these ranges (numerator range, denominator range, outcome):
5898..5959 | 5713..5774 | 1.03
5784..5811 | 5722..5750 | 1.05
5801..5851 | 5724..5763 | 1.04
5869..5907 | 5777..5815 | 0.95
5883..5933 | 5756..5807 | 0.98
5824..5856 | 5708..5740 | 1.02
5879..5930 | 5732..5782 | 0.99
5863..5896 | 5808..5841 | 0.97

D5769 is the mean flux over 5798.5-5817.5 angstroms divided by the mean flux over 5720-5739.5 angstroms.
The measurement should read 1.06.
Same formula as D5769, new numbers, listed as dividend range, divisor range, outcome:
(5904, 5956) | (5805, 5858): 0.97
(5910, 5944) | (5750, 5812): 0.95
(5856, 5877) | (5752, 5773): 0.98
